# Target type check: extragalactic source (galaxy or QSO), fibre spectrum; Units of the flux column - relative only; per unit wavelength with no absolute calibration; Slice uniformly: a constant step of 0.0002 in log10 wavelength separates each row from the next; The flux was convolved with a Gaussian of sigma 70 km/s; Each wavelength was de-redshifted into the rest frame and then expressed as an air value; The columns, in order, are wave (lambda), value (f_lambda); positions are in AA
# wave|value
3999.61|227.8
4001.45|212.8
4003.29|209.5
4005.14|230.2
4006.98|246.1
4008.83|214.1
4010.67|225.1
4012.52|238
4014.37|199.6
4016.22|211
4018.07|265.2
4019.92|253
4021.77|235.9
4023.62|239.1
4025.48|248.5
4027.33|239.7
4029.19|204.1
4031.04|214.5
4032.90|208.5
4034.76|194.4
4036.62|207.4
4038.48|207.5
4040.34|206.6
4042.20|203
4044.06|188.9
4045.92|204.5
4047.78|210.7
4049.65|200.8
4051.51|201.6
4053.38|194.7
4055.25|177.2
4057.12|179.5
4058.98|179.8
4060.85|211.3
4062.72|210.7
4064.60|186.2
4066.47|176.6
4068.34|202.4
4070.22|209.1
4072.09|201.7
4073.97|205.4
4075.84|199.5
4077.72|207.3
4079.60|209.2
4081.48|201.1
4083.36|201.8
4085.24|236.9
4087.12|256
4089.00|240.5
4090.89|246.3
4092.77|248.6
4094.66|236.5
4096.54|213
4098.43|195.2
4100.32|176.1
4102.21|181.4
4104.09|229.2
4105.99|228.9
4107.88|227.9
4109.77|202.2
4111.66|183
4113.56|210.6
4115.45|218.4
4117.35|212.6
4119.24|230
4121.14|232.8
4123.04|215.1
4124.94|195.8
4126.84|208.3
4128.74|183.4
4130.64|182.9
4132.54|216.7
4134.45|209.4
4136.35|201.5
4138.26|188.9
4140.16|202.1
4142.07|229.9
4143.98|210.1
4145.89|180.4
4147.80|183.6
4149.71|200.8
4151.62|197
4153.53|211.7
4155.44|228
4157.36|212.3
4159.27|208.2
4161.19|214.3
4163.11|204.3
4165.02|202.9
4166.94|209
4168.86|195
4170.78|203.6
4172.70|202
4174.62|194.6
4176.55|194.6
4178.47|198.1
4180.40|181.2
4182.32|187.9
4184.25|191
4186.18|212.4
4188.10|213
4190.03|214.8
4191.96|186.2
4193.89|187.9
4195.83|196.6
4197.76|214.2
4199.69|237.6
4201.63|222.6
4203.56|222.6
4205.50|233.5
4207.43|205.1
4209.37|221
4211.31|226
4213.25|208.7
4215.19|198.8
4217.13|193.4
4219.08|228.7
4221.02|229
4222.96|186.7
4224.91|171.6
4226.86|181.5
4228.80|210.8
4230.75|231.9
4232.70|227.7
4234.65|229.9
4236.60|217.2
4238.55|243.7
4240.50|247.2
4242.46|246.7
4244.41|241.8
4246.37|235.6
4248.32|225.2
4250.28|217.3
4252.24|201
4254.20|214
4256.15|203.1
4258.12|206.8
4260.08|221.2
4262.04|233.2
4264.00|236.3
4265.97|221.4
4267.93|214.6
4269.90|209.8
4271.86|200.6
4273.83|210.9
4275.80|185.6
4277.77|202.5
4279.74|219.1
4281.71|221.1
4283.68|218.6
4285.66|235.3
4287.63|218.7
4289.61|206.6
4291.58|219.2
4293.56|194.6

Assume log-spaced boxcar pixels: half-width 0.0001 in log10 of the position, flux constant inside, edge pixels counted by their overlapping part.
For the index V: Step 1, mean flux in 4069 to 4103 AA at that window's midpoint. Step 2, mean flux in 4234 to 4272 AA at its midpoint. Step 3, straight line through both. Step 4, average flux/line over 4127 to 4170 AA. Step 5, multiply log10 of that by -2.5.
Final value 0.08 mag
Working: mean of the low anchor 215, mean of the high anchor 224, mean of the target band 203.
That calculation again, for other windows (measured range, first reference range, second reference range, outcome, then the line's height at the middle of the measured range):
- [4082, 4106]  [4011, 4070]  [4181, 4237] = -0.06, 210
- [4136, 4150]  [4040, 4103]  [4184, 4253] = 0.06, 211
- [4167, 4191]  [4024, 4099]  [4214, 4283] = 0.08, 214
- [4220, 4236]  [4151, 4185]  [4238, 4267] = 0.05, 219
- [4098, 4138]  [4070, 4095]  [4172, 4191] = 0.04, 213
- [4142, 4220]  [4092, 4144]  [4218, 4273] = 0.04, 214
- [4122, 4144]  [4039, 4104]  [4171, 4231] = 0.01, 206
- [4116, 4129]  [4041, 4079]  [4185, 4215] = -0.04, 205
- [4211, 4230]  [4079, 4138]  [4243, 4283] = 0.07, 216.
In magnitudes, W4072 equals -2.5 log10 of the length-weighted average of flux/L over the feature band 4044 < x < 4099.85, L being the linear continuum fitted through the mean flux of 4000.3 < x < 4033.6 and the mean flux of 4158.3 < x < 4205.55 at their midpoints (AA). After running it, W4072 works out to 0.061 mag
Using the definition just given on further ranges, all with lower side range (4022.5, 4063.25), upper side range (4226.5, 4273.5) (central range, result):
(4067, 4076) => 0.03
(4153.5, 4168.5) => 0.02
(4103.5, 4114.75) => -0.01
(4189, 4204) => 0.04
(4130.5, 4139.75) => 0.06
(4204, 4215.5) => 0.01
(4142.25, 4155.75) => 0.06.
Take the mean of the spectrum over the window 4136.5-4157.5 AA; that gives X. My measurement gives 204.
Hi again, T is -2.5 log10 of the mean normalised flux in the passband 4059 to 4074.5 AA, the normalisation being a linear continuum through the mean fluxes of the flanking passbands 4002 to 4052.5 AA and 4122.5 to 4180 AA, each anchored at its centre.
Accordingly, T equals 0.08 mag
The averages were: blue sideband 219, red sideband 203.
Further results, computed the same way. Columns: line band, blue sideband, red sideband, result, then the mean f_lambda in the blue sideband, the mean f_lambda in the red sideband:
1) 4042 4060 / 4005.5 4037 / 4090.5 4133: 0.15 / 227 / 211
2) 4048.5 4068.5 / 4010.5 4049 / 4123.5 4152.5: 0.11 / 219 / 200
